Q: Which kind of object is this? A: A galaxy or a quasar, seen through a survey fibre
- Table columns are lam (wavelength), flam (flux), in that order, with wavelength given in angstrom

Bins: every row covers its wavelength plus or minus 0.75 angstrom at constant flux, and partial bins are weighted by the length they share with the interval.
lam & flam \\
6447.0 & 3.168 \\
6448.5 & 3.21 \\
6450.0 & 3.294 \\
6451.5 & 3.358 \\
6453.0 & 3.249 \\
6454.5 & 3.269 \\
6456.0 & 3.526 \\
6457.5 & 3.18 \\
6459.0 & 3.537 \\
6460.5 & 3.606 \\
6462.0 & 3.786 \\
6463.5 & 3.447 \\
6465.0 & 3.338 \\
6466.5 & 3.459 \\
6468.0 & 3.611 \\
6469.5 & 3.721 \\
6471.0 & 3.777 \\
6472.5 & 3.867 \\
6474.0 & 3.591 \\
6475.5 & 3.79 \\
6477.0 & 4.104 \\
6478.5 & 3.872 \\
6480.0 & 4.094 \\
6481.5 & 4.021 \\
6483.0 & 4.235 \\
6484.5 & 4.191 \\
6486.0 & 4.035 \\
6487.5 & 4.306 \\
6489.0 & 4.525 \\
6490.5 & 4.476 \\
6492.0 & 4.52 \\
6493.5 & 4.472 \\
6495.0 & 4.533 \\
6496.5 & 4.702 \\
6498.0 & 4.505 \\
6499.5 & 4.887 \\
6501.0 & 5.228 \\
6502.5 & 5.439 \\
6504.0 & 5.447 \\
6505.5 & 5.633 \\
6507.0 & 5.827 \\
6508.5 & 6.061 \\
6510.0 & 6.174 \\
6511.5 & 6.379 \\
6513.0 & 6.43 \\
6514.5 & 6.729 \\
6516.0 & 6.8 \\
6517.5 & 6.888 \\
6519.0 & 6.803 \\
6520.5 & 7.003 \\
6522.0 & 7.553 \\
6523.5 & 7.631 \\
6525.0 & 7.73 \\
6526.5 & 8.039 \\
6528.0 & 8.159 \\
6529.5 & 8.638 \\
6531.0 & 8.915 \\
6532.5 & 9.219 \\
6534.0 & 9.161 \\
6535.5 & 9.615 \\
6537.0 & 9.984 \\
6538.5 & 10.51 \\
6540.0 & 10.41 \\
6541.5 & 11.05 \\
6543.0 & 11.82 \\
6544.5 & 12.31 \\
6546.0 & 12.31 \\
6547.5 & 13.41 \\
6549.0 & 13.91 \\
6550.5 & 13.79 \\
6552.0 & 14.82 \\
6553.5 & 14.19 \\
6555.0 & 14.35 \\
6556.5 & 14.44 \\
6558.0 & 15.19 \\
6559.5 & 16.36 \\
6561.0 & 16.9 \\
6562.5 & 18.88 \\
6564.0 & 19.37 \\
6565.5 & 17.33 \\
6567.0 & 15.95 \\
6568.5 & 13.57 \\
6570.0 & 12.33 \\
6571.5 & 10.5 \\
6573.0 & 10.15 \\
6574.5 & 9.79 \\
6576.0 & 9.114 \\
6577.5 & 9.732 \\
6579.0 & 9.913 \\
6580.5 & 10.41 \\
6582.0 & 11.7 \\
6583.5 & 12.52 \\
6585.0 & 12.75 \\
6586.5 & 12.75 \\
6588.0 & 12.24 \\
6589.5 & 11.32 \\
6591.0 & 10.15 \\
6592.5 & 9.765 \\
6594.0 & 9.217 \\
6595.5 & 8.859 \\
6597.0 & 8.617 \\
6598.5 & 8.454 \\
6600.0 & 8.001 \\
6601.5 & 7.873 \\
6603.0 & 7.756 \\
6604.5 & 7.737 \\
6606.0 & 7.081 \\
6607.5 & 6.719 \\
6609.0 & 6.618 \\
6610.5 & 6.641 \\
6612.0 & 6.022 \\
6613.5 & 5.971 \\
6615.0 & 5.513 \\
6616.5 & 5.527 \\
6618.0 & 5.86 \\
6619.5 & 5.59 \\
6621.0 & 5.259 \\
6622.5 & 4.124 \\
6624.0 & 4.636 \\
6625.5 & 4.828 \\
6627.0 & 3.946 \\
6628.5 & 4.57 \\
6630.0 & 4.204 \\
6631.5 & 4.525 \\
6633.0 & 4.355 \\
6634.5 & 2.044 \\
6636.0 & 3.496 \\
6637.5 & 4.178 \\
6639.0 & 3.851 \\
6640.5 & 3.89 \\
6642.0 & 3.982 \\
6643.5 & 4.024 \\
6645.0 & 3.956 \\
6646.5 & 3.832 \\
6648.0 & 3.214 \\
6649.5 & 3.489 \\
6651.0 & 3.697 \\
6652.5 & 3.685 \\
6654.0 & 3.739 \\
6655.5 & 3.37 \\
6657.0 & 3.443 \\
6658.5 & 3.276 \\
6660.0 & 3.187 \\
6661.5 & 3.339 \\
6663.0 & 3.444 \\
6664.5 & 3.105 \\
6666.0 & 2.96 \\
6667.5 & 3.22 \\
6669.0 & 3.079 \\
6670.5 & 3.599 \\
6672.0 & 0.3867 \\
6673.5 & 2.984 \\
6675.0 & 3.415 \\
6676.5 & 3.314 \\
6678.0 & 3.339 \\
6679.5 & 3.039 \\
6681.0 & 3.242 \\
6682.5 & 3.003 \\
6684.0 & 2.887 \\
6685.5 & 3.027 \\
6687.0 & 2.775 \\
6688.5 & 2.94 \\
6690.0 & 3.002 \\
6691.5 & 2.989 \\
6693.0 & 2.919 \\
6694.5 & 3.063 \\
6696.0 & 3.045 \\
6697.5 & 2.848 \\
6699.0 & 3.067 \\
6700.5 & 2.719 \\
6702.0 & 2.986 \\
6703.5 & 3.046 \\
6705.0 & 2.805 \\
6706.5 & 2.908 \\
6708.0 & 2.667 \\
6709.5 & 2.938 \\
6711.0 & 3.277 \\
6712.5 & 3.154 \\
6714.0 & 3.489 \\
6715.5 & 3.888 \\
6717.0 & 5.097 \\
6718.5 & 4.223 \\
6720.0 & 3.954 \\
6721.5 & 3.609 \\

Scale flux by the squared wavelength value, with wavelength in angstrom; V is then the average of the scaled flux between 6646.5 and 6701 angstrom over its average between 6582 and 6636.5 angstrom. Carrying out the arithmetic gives 0.4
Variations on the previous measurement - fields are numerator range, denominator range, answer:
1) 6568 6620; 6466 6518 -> 1.94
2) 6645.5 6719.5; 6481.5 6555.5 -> 0.43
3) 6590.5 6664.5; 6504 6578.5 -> 0.50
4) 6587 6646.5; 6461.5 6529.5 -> 1.23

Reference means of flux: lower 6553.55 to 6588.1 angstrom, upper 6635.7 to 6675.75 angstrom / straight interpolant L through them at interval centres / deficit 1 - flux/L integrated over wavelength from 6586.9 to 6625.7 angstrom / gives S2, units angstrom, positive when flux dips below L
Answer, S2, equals 8.1 angstrom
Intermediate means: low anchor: 13.4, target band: 7.41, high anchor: 3.4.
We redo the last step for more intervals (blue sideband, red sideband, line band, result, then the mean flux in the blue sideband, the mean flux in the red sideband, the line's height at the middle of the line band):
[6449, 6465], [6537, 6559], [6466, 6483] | 4.5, 3.42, 13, 5.25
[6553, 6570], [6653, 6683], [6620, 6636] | 7.5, 15.9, 3.13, 7.93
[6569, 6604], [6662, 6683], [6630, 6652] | 7.2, 10.2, 3.01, 5.64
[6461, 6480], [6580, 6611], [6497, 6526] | -3.4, 3.71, 9.4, 5.58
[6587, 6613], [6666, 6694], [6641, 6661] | 5.4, 8.43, 2.95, 4.94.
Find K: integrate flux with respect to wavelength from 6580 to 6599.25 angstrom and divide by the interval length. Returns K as 10.7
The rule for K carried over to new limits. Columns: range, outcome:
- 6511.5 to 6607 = 10.8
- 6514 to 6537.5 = 8.05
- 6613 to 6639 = 4.59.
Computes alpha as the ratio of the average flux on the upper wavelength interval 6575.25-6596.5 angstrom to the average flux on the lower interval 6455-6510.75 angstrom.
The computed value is 2.49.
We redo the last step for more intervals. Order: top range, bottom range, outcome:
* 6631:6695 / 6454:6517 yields 0.73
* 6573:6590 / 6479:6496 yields 2.57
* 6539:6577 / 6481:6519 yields 2.60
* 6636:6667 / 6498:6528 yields 0.55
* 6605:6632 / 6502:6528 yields 0.82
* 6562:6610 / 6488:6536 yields 1.67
